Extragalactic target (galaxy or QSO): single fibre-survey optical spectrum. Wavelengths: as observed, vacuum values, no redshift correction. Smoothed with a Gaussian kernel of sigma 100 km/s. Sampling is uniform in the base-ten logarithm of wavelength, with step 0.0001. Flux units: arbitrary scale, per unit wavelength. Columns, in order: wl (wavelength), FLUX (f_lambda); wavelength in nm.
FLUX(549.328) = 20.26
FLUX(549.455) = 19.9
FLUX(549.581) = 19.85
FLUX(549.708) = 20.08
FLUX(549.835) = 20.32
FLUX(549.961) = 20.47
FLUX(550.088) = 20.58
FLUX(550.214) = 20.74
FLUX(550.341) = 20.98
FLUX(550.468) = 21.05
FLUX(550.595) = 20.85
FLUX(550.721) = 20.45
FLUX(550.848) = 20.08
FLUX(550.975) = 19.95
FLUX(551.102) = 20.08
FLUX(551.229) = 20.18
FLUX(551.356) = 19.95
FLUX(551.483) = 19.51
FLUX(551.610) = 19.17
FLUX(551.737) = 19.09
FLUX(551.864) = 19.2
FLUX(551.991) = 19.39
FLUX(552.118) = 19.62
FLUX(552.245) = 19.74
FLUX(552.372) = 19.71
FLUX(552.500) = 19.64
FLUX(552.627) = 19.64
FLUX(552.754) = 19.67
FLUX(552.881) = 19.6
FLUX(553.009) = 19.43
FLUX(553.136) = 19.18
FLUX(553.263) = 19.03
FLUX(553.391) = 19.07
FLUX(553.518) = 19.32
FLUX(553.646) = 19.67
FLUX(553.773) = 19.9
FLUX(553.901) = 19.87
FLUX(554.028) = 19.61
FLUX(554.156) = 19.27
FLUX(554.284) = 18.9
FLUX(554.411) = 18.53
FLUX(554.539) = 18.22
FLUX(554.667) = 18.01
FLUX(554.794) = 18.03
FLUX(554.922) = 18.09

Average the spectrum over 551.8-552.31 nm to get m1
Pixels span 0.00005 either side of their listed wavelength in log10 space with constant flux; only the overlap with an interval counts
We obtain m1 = 19.5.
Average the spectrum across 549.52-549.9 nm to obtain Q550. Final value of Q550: 20.1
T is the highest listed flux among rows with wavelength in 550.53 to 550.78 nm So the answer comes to 20.85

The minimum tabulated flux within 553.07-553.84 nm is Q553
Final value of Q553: 19.03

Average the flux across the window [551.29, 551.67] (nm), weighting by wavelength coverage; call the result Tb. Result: 19.5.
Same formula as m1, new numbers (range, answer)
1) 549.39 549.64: 19.9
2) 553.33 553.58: 19.2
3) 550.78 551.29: 20.1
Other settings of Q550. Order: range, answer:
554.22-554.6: 18.6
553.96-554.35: 19.3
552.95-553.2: 19.4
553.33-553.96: 19.6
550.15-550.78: 20.8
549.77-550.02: 20.4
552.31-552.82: 19.7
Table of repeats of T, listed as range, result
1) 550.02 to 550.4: 20.98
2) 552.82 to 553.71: 19.67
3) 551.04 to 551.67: 20.18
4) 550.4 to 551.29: 21.05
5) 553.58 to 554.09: 19.9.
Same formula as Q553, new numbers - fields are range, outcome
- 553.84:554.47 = 18.53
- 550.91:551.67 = 19.17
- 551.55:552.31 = 19.09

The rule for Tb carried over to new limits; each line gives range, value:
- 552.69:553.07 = 19.6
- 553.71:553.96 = 19.8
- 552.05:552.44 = 19.7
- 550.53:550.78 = 20.7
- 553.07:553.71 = 19.3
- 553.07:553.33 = 19.1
